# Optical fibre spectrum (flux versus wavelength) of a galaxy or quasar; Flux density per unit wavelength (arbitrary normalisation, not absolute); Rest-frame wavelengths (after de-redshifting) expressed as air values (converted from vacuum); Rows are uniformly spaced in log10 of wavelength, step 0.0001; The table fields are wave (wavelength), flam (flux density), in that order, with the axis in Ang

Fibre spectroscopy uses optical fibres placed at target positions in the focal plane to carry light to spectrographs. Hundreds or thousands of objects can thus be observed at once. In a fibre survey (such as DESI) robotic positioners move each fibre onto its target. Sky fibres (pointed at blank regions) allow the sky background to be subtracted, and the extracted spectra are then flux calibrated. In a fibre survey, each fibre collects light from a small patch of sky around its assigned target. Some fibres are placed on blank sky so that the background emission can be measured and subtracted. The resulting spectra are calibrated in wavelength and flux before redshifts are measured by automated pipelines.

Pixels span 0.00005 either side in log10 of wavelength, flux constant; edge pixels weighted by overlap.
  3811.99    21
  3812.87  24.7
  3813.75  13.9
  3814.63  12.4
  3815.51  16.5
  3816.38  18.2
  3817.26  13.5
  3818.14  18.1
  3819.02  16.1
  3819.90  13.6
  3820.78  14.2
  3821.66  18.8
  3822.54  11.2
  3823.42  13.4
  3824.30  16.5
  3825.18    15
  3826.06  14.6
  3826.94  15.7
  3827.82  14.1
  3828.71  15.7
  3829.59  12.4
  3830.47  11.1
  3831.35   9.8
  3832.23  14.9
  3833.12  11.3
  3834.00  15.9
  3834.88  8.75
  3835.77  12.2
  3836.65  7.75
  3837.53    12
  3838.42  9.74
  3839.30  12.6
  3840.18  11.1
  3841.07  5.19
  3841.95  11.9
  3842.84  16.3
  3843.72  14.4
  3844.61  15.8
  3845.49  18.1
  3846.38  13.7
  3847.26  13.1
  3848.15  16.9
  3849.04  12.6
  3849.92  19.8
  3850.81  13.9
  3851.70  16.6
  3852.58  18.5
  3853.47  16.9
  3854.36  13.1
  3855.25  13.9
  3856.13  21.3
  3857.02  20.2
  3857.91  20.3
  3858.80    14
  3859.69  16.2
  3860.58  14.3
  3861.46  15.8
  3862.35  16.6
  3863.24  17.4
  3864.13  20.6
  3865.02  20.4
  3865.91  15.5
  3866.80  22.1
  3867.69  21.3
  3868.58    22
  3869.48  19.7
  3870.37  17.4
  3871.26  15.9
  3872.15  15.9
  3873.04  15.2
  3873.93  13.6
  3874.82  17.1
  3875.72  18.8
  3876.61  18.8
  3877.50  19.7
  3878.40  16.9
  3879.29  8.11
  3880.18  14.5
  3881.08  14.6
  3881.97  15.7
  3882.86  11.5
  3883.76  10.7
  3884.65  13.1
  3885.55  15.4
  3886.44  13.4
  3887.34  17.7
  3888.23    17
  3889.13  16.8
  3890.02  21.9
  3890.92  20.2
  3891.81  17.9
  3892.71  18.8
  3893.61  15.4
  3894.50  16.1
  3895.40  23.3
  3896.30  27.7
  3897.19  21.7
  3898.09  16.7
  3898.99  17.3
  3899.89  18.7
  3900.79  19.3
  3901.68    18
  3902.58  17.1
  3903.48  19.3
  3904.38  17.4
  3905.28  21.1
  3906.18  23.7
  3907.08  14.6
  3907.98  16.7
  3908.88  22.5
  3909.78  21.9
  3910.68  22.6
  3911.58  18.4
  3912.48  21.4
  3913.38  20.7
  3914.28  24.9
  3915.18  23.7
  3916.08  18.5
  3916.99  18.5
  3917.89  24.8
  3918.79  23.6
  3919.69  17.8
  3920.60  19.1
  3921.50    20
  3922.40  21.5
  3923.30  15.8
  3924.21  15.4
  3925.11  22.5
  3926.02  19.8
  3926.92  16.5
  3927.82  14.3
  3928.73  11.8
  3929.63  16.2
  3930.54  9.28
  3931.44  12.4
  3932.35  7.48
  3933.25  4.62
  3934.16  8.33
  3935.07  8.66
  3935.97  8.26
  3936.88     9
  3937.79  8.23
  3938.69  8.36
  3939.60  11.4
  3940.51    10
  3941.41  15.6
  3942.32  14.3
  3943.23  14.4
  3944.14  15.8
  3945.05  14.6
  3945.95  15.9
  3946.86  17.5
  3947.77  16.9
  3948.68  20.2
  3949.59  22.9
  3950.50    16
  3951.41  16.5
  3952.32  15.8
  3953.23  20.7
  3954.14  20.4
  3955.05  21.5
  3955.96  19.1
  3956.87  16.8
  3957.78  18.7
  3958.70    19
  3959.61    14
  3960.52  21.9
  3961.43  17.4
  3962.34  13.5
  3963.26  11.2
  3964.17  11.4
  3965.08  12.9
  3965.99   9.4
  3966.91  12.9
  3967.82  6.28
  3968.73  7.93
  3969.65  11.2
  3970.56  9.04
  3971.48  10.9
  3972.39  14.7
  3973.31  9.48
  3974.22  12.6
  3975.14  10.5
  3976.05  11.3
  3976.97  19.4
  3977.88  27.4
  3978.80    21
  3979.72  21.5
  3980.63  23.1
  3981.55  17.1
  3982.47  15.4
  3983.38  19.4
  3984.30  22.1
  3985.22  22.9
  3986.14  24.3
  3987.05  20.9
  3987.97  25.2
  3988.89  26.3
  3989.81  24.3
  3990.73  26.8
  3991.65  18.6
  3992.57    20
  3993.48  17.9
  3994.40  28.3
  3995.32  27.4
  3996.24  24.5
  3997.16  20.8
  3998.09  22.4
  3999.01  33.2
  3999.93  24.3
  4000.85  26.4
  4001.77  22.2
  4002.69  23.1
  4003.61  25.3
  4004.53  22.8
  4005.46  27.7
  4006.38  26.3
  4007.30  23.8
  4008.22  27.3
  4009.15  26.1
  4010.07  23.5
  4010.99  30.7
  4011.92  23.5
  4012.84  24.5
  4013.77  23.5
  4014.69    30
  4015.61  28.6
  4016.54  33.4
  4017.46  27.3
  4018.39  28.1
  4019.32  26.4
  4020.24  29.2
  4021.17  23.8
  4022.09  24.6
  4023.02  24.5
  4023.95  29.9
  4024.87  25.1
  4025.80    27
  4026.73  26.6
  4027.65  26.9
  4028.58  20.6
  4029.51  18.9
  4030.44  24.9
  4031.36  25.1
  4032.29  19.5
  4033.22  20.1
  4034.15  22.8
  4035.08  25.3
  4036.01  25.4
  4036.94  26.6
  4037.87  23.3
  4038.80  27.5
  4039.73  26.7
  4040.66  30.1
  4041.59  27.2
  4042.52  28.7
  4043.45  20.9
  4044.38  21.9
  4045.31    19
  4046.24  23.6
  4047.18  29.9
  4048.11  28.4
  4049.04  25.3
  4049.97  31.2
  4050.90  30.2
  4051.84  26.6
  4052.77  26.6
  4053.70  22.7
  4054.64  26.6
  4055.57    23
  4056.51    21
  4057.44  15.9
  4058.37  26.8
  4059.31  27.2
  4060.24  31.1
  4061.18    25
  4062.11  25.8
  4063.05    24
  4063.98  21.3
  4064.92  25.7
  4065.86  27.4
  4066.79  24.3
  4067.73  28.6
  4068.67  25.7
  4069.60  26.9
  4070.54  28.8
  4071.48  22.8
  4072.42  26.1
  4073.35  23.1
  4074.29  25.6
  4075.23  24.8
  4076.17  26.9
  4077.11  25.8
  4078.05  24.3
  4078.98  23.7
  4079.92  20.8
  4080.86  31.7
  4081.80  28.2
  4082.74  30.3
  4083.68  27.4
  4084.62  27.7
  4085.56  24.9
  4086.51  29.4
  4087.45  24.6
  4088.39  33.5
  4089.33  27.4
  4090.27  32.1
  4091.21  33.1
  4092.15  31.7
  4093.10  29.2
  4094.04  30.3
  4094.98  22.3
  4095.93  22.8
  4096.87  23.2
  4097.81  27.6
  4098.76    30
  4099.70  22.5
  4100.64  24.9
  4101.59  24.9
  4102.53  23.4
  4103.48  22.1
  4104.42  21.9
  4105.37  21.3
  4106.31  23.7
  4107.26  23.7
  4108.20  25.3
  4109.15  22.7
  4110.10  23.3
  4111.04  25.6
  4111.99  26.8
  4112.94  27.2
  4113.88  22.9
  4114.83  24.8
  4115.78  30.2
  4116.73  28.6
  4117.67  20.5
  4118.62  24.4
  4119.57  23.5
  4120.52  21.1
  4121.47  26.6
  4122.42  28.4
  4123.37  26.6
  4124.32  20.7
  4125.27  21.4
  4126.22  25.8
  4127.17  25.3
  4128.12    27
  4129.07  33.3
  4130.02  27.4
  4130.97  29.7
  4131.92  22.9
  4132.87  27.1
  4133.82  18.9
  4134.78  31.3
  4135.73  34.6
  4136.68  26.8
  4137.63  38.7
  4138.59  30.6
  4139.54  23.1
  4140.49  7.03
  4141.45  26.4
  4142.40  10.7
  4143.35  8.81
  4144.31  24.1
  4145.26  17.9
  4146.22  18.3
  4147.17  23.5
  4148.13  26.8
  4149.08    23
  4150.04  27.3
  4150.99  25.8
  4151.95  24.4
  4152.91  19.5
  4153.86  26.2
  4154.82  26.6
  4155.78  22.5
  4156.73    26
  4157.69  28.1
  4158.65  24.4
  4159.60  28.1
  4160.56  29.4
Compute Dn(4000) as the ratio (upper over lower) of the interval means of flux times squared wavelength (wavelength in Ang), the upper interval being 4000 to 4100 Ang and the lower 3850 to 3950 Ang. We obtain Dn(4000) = 1.66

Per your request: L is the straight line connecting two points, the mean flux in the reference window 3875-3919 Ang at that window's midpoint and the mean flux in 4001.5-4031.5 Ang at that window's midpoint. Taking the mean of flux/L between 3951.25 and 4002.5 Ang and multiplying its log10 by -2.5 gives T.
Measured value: 0.253 mag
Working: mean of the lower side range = 18.5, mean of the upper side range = 25.8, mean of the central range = 18.6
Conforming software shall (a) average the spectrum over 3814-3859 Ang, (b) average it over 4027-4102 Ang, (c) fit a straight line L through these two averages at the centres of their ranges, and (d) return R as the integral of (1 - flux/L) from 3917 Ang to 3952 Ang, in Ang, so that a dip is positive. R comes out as 7.8 Ang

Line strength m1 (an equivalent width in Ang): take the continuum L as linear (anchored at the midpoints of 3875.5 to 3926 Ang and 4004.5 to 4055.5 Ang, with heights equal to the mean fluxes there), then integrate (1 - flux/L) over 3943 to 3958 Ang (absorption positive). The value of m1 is 2.42 Ang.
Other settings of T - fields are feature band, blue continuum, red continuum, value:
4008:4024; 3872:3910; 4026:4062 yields -0.14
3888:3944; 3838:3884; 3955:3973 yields -0.15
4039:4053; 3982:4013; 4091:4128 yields -0.08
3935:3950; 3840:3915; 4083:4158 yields 0.38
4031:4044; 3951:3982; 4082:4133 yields -0.20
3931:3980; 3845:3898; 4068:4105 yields 0.41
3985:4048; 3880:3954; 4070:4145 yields -0.18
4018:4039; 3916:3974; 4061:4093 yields -0.11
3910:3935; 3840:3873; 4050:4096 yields 0.13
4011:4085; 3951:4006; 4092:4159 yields -0.18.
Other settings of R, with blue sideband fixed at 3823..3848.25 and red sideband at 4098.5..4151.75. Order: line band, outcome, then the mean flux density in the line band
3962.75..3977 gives 5.64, 11.1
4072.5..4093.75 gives -4.41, 27.6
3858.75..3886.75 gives -3.65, 16.4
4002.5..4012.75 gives -2.93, 25.5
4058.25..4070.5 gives -2.30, 26.2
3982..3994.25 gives -1.90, 22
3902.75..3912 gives -2.25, 19.7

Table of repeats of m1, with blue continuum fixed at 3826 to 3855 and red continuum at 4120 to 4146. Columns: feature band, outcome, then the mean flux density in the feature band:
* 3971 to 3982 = 1.2 Ang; 16.6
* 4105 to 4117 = -0.7 Ang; 25.1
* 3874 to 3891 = -0.7 Ang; 15.7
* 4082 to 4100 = -4.0 Ang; 27.9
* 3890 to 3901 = -2.8 Ang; 19.5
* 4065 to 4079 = -2.2 Ang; 25.7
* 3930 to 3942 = 5.4 Ang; 9.46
